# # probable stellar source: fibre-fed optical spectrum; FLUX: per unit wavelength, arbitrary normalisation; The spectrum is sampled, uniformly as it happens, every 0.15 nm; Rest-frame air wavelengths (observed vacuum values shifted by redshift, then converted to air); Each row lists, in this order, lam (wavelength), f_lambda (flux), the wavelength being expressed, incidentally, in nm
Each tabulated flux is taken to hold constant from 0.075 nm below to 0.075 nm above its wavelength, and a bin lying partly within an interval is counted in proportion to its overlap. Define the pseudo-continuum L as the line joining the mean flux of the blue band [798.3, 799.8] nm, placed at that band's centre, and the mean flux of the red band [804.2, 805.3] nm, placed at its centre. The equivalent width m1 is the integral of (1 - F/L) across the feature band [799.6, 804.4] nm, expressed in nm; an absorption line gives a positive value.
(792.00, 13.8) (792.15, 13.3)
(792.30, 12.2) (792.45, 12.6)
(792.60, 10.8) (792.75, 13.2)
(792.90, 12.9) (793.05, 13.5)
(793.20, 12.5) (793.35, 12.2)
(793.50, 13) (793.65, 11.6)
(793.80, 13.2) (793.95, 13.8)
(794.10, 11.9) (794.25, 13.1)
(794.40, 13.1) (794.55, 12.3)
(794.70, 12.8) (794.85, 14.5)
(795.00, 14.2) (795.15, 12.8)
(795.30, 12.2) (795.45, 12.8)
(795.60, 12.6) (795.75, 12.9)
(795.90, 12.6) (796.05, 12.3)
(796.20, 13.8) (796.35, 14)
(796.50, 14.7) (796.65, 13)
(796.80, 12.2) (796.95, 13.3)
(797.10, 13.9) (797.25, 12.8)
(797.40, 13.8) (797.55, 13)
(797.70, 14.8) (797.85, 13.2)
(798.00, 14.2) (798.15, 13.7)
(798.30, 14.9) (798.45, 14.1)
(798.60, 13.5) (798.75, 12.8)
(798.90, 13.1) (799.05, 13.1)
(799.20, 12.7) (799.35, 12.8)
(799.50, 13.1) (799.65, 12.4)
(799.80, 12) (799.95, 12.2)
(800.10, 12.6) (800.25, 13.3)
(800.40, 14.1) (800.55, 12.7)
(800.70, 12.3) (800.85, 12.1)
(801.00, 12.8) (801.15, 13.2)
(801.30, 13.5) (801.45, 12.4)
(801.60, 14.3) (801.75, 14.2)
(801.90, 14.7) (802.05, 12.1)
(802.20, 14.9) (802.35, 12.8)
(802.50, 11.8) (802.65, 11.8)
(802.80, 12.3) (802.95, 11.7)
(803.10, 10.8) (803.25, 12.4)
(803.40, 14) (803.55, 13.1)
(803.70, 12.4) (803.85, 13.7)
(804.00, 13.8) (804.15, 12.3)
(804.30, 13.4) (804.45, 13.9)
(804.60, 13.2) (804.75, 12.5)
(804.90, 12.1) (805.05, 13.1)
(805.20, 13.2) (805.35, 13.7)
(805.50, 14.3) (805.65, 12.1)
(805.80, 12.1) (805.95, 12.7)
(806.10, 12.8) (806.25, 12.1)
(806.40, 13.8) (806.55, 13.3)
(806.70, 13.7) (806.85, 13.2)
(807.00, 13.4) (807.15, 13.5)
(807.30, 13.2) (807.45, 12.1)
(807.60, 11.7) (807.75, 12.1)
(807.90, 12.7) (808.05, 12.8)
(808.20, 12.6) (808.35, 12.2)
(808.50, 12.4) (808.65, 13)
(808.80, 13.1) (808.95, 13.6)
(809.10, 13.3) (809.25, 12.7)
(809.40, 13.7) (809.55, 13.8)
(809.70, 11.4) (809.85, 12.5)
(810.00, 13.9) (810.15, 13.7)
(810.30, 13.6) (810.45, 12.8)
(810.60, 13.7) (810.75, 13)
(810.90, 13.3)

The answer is 0.07 nm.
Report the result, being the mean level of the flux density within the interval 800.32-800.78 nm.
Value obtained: 13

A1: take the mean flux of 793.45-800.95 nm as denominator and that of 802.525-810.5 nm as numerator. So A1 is 0.98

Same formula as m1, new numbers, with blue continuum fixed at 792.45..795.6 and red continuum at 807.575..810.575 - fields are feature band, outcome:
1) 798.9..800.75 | 0.01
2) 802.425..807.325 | 0.00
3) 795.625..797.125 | -0.05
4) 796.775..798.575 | -0.12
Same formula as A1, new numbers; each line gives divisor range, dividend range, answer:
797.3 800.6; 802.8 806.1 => 0.97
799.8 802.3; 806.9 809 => 0.97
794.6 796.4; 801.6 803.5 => 0.98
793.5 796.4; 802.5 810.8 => 0.99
